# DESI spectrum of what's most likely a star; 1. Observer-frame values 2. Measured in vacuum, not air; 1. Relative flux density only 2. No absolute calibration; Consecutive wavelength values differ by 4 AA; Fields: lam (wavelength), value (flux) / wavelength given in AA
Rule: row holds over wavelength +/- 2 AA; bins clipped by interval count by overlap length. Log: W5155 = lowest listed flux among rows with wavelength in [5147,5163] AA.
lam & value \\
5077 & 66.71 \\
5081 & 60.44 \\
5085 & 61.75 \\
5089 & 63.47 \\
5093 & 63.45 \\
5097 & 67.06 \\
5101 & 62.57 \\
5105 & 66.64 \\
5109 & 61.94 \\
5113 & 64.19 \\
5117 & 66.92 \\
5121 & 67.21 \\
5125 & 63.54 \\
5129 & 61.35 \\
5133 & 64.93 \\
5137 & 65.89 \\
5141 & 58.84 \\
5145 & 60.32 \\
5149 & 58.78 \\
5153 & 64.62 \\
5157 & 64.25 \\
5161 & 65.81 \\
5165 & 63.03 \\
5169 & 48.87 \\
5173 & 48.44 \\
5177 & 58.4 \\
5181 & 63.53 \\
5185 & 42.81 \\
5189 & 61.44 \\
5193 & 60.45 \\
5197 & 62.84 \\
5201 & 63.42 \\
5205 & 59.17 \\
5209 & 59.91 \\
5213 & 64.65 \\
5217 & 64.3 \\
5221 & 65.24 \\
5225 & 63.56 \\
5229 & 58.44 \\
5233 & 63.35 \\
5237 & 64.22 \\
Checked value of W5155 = 58.78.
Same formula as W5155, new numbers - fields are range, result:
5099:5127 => 61.94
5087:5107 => 62.57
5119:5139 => 61.35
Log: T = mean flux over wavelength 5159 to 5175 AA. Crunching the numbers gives 56.5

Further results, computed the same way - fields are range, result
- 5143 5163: 62.8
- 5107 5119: 64.4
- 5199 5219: 62.3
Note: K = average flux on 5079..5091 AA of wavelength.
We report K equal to 61.9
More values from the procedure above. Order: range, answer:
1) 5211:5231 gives 63.2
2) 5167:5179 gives 51.9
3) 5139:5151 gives 59.3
